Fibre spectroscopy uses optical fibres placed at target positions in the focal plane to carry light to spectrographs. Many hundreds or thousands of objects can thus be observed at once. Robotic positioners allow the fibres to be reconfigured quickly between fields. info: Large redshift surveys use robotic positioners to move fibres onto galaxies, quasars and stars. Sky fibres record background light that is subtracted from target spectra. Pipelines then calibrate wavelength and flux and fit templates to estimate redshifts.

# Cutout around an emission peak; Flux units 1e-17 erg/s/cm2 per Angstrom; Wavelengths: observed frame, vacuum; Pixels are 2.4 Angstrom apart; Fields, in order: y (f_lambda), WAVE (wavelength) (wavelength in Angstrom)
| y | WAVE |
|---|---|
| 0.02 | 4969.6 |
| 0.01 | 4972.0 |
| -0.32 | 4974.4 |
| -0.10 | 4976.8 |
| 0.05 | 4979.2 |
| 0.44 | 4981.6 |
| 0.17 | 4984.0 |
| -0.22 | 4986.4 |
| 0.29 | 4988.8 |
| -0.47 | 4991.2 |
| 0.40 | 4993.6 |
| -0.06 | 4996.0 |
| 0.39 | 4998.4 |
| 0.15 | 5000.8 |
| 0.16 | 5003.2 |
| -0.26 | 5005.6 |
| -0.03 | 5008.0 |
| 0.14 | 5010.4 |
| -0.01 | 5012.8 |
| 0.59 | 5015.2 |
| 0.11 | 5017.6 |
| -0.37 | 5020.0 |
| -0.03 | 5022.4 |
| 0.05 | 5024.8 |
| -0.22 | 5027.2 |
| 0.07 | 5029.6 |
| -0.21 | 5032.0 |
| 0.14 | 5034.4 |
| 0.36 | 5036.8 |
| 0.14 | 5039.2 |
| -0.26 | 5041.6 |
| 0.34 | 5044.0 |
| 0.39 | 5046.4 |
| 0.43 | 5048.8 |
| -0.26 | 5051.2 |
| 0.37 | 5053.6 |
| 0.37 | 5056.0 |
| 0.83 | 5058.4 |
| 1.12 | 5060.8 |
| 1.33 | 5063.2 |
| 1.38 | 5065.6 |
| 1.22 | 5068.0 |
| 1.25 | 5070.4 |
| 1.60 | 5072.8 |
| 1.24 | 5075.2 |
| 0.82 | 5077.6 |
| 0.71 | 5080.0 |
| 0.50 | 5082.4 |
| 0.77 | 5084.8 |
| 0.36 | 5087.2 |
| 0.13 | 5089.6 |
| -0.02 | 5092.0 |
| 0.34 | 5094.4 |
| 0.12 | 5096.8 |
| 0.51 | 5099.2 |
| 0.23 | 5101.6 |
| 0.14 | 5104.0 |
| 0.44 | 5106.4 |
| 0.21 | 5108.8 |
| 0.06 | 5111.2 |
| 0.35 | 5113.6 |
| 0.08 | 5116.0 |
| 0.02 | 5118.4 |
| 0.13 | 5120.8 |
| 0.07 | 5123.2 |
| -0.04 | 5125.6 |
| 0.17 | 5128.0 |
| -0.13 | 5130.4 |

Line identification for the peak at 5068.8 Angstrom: C IV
